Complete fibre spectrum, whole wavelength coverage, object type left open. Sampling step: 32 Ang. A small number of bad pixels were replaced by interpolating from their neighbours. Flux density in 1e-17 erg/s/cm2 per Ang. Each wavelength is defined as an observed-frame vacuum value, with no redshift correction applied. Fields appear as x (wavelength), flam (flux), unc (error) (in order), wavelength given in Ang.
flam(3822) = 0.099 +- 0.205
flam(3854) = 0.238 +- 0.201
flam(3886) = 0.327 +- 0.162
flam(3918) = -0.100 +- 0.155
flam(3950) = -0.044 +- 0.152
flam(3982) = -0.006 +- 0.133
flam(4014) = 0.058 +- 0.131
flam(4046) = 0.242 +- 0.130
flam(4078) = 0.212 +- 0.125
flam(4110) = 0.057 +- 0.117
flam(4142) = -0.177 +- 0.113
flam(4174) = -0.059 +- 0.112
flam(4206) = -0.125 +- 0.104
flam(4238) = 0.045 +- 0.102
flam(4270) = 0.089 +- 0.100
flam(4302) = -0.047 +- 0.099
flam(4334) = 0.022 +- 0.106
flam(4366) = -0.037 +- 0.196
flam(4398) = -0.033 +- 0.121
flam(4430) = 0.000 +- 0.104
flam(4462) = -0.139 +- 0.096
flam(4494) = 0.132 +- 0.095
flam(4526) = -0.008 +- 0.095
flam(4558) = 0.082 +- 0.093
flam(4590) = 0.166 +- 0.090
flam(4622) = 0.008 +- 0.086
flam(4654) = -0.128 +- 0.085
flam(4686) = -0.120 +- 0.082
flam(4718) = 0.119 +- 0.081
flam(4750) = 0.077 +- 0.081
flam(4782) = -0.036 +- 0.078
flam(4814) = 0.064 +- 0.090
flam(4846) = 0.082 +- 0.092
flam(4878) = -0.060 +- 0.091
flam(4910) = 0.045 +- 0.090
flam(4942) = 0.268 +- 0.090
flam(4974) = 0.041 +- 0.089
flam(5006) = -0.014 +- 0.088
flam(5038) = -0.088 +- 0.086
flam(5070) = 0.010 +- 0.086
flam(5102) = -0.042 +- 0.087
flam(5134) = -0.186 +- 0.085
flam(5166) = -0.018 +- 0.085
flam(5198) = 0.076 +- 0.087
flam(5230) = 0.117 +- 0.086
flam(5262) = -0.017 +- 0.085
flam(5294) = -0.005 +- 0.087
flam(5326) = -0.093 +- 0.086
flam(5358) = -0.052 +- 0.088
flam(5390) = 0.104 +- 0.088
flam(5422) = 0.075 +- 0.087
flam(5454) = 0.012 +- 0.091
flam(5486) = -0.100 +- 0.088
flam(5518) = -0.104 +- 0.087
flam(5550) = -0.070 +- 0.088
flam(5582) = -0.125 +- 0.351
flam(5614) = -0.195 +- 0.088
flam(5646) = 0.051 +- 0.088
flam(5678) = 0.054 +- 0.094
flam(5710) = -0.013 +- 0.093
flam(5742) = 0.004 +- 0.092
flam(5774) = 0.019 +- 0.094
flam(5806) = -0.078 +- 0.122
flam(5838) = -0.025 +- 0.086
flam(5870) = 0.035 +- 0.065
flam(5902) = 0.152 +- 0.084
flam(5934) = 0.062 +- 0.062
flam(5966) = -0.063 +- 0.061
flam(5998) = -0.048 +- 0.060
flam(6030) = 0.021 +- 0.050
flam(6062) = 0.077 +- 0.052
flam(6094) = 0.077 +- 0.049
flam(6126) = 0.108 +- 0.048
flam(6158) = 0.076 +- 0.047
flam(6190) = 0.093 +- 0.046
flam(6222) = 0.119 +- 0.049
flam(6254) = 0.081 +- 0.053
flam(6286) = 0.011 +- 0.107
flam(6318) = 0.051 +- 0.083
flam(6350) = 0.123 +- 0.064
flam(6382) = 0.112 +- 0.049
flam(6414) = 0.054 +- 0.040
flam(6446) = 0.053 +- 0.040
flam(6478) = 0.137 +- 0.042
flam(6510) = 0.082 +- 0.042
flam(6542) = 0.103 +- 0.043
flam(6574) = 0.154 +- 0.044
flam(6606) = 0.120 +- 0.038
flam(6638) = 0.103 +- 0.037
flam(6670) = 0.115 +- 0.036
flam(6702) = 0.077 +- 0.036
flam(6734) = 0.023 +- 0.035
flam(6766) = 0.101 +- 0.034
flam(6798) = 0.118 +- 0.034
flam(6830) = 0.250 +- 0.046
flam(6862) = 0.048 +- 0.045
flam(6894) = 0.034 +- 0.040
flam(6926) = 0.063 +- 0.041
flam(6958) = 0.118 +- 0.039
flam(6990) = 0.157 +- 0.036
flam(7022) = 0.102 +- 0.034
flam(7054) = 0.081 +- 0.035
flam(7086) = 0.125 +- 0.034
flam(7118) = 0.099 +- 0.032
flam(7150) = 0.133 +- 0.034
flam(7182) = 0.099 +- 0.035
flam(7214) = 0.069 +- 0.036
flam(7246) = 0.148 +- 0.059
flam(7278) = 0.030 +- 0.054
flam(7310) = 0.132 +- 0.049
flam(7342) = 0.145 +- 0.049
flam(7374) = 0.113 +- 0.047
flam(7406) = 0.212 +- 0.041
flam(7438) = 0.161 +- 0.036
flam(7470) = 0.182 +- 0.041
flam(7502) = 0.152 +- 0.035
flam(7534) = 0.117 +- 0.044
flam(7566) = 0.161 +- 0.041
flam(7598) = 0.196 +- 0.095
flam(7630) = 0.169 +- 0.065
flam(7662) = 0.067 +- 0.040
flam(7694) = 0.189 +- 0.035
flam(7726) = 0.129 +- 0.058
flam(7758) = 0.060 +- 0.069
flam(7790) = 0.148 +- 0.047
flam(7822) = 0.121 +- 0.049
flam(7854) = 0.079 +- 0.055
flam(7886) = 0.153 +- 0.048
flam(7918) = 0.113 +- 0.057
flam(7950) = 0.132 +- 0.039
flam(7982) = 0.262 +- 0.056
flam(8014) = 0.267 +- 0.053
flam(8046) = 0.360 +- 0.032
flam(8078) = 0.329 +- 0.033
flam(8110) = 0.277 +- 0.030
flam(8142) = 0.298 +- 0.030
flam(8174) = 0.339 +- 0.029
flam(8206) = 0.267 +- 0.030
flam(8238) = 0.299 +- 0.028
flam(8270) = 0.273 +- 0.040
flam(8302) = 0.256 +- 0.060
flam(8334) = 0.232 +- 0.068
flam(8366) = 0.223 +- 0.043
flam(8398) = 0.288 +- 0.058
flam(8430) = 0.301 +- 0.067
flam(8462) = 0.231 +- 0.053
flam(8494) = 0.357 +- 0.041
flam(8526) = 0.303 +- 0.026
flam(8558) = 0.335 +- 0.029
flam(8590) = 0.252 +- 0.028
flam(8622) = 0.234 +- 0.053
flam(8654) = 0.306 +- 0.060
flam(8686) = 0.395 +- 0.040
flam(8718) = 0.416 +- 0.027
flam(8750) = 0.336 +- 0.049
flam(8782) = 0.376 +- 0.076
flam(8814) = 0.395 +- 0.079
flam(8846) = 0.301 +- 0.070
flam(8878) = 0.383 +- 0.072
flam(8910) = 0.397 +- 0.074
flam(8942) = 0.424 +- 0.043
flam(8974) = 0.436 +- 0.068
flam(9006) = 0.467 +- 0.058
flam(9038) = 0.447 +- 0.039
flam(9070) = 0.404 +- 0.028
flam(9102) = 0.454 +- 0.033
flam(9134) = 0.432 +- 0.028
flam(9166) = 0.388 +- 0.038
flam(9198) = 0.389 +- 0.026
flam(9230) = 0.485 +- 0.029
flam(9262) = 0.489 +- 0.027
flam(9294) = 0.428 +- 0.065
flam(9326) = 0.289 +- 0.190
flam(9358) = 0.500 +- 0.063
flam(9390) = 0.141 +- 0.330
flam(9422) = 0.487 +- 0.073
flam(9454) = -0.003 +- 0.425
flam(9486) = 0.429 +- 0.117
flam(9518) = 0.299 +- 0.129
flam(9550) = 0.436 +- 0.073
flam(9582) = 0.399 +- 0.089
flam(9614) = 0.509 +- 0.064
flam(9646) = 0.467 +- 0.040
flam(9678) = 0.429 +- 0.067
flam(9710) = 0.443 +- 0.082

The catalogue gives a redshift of 1.00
